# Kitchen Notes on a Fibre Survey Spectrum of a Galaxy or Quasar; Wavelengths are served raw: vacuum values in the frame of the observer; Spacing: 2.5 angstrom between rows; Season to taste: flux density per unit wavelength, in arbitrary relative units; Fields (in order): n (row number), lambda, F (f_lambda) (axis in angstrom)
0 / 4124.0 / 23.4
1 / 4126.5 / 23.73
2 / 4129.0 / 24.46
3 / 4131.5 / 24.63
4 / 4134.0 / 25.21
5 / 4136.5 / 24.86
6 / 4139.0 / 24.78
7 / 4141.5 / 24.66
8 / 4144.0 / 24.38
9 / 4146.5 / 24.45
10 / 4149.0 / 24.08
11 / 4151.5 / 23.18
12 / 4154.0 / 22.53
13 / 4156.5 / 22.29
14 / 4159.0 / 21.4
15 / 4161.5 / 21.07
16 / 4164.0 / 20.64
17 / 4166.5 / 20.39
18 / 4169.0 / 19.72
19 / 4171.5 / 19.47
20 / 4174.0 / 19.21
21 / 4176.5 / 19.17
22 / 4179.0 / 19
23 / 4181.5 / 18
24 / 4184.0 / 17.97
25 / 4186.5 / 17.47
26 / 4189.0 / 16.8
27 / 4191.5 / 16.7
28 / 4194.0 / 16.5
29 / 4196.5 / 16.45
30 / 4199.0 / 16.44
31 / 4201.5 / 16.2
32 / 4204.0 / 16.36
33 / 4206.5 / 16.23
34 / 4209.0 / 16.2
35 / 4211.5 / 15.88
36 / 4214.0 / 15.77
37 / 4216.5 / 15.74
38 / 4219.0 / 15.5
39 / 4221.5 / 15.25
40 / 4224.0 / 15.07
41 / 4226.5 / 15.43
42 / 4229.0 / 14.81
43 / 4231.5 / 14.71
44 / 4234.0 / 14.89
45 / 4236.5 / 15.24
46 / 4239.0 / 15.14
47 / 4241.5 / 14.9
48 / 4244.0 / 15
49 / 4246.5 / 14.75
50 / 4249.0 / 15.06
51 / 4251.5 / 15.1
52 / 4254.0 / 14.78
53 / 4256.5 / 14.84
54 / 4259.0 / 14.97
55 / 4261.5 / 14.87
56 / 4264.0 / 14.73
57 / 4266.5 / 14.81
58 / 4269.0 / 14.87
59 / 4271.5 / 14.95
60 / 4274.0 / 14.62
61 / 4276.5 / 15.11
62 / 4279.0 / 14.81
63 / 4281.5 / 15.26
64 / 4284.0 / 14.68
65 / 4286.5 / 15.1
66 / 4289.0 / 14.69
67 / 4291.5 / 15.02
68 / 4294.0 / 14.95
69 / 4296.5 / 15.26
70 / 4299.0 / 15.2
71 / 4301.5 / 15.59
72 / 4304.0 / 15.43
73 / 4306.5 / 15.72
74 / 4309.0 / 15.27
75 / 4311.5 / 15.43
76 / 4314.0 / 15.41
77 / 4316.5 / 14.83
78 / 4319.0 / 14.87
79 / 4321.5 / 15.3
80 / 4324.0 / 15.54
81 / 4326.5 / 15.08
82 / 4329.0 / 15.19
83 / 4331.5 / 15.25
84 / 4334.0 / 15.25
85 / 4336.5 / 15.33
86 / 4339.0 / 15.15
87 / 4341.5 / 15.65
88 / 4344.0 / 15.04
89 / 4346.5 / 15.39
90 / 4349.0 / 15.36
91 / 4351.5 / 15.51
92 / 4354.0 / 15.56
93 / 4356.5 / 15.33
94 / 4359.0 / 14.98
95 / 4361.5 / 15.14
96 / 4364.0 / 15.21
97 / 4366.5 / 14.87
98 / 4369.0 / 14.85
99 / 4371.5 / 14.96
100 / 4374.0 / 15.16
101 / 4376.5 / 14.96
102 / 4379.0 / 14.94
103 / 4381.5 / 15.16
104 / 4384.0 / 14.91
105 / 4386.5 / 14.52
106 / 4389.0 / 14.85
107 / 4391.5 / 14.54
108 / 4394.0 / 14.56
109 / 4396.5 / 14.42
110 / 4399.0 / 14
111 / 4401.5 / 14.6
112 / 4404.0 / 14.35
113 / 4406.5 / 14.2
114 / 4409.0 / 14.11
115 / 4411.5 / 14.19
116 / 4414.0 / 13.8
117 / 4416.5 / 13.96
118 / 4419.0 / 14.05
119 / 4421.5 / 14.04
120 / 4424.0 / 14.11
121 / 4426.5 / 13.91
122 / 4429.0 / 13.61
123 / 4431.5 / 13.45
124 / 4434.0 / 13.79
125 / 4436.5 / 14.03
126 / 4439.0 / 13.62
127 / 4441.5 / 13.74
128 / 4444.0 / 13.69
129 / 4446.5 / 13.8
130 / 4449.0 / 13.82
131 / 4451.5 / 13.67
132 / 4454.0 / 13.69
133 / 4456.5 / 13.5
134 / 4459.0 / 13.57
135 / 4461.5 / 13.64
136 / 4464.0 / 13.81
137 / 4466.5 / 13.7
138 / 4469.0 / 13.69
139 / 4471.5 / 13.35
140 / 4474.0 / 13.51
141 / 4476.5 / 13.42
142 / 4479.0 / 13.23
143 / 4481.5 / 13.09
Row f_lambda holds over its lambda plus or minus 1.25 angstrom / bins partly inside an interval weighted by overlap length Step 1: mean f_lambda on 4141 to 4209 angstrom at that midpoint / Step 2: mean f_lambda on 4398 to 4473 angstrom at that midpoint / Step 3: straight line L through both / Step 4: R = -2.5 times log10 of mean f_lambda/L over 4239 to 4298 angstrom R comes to 0.17 mag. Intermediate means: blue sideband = 19.5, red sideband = 13.8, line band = 14.9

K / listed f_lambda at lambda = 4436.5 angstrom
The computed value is 14.03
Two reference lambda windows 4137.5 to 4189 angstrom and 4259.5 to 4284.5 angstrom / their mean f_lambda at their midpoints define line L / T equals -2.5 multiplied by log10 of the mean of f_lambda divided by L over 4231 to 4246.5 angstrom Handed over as 0.12 mag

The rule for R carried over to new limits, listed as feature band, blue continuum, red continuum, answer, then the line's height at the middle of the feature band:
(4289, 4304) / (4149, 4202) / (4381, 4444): 0.10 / 16.6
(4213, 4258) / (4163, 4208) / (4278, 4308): 0.10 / 16.6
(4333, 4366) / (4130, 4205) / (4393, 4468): 0.04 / 15.9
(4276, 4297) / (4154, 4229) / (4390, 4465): 0.08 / 16.2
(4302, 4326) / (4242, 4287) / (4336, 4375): -0.02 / 15.1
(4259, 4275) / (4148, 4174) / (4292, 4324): 0.15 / 17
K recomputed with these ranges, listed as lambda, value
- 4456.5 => 13.5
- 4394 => 14.56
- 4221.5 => 15.25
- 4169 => 19.72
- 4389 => 14.85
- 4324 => 15.54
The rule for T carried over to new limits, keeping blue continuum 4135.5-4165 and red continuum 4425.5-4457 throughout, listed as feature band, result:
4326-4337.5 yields 0.14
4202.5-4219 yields 0.31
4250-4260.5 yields 0.31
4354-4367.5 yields 0.08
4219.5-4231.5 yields 0.34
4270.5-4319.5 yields 0.22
